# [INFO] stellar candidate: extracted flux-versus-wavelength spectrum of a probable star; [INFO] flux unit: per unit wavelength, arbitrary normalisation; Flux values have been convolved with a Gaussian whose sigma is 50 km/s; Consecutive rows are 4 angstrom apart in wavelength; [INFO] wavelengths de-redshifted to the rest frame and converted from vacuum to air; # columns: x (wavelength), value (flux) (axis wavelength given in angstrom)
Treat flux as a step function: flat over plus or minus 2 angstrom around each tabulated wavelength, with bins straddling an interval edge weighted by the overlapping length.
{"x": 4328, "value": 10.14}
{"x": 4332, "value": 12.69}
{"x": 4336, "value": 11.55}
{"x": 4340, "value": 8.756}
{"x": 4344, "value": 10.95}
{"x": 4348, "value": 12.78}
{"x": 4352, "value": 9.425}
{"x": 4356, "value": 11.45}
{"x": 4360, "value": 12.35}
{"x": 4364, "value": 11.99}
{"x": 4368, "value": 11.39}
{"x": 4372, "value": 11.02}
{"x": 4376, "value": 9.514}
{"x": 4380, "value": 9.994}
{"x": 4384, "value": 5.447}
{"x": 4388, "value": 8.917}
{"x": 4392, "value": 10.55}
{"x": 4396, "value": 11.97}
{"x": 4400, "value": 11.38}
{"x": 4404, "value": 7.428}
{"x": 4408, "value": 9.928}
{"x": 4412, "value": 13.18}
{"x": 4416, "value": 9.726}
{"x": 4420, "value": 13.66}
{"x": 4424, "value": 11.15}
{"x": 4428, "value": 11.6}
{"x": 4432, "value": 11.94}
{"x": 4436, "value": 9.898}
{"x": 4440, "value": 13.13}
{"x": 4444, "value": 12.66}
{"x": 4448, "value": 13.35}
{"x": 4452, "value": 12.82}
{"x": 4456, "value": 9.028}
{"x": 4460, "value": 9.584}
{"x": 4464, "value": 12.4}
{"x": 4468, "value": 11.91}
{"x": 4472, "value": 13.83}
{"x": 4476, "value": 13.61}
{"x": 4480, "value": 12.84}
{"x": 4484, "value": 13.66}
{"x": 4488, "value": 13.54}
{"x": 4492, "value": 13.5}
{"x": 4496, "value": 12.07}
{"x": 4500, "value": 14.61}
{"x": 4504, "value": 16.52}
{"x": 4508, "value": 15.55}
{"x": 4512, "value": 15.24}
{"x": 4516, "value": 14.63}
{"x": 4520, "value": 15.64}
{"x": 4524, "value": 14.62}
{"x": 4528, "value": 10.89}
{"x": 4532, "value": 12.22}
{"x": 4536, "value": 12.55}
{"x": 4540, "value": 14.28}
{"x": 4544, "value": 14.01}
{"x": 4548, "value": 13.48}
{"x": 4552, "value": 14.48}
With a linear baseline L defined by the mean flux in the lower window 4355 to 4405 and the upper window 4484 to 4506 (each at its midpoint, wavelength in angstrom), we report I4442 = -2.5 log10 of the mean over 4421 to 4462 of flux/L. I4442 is 0.06 mag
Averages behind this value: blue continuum 10.3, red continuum 14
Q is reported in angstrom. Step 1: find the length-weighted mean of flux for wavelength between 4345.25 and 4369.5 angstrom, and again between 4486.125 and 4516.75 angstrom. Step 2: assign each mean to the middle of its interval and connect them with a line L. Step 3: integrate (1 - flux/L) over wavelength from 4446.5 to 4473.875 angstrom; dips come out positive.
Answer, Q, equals 3.6 angstrom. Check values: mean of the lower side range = 11.5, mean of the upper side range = 14.5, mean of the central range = 11.8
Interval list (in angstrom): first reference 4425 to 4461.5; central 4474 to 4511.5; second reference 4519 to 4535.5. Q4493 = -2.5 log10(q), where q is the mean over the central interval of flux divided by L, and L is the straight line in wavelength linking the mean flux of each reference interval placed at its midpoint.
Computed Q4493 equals -0.13 mag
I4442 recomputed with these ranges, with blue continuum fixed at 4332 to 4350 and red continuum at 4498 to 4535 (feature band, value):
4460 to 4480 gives 0.08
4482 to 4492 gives 0.02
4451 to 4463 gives 0.26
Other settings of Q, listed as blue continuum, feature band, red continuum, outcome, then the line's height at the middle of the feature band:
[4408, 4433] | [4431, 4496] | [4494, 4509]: 4.45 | 13.3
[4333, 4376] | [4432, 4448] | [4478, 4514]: 1.10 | 13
